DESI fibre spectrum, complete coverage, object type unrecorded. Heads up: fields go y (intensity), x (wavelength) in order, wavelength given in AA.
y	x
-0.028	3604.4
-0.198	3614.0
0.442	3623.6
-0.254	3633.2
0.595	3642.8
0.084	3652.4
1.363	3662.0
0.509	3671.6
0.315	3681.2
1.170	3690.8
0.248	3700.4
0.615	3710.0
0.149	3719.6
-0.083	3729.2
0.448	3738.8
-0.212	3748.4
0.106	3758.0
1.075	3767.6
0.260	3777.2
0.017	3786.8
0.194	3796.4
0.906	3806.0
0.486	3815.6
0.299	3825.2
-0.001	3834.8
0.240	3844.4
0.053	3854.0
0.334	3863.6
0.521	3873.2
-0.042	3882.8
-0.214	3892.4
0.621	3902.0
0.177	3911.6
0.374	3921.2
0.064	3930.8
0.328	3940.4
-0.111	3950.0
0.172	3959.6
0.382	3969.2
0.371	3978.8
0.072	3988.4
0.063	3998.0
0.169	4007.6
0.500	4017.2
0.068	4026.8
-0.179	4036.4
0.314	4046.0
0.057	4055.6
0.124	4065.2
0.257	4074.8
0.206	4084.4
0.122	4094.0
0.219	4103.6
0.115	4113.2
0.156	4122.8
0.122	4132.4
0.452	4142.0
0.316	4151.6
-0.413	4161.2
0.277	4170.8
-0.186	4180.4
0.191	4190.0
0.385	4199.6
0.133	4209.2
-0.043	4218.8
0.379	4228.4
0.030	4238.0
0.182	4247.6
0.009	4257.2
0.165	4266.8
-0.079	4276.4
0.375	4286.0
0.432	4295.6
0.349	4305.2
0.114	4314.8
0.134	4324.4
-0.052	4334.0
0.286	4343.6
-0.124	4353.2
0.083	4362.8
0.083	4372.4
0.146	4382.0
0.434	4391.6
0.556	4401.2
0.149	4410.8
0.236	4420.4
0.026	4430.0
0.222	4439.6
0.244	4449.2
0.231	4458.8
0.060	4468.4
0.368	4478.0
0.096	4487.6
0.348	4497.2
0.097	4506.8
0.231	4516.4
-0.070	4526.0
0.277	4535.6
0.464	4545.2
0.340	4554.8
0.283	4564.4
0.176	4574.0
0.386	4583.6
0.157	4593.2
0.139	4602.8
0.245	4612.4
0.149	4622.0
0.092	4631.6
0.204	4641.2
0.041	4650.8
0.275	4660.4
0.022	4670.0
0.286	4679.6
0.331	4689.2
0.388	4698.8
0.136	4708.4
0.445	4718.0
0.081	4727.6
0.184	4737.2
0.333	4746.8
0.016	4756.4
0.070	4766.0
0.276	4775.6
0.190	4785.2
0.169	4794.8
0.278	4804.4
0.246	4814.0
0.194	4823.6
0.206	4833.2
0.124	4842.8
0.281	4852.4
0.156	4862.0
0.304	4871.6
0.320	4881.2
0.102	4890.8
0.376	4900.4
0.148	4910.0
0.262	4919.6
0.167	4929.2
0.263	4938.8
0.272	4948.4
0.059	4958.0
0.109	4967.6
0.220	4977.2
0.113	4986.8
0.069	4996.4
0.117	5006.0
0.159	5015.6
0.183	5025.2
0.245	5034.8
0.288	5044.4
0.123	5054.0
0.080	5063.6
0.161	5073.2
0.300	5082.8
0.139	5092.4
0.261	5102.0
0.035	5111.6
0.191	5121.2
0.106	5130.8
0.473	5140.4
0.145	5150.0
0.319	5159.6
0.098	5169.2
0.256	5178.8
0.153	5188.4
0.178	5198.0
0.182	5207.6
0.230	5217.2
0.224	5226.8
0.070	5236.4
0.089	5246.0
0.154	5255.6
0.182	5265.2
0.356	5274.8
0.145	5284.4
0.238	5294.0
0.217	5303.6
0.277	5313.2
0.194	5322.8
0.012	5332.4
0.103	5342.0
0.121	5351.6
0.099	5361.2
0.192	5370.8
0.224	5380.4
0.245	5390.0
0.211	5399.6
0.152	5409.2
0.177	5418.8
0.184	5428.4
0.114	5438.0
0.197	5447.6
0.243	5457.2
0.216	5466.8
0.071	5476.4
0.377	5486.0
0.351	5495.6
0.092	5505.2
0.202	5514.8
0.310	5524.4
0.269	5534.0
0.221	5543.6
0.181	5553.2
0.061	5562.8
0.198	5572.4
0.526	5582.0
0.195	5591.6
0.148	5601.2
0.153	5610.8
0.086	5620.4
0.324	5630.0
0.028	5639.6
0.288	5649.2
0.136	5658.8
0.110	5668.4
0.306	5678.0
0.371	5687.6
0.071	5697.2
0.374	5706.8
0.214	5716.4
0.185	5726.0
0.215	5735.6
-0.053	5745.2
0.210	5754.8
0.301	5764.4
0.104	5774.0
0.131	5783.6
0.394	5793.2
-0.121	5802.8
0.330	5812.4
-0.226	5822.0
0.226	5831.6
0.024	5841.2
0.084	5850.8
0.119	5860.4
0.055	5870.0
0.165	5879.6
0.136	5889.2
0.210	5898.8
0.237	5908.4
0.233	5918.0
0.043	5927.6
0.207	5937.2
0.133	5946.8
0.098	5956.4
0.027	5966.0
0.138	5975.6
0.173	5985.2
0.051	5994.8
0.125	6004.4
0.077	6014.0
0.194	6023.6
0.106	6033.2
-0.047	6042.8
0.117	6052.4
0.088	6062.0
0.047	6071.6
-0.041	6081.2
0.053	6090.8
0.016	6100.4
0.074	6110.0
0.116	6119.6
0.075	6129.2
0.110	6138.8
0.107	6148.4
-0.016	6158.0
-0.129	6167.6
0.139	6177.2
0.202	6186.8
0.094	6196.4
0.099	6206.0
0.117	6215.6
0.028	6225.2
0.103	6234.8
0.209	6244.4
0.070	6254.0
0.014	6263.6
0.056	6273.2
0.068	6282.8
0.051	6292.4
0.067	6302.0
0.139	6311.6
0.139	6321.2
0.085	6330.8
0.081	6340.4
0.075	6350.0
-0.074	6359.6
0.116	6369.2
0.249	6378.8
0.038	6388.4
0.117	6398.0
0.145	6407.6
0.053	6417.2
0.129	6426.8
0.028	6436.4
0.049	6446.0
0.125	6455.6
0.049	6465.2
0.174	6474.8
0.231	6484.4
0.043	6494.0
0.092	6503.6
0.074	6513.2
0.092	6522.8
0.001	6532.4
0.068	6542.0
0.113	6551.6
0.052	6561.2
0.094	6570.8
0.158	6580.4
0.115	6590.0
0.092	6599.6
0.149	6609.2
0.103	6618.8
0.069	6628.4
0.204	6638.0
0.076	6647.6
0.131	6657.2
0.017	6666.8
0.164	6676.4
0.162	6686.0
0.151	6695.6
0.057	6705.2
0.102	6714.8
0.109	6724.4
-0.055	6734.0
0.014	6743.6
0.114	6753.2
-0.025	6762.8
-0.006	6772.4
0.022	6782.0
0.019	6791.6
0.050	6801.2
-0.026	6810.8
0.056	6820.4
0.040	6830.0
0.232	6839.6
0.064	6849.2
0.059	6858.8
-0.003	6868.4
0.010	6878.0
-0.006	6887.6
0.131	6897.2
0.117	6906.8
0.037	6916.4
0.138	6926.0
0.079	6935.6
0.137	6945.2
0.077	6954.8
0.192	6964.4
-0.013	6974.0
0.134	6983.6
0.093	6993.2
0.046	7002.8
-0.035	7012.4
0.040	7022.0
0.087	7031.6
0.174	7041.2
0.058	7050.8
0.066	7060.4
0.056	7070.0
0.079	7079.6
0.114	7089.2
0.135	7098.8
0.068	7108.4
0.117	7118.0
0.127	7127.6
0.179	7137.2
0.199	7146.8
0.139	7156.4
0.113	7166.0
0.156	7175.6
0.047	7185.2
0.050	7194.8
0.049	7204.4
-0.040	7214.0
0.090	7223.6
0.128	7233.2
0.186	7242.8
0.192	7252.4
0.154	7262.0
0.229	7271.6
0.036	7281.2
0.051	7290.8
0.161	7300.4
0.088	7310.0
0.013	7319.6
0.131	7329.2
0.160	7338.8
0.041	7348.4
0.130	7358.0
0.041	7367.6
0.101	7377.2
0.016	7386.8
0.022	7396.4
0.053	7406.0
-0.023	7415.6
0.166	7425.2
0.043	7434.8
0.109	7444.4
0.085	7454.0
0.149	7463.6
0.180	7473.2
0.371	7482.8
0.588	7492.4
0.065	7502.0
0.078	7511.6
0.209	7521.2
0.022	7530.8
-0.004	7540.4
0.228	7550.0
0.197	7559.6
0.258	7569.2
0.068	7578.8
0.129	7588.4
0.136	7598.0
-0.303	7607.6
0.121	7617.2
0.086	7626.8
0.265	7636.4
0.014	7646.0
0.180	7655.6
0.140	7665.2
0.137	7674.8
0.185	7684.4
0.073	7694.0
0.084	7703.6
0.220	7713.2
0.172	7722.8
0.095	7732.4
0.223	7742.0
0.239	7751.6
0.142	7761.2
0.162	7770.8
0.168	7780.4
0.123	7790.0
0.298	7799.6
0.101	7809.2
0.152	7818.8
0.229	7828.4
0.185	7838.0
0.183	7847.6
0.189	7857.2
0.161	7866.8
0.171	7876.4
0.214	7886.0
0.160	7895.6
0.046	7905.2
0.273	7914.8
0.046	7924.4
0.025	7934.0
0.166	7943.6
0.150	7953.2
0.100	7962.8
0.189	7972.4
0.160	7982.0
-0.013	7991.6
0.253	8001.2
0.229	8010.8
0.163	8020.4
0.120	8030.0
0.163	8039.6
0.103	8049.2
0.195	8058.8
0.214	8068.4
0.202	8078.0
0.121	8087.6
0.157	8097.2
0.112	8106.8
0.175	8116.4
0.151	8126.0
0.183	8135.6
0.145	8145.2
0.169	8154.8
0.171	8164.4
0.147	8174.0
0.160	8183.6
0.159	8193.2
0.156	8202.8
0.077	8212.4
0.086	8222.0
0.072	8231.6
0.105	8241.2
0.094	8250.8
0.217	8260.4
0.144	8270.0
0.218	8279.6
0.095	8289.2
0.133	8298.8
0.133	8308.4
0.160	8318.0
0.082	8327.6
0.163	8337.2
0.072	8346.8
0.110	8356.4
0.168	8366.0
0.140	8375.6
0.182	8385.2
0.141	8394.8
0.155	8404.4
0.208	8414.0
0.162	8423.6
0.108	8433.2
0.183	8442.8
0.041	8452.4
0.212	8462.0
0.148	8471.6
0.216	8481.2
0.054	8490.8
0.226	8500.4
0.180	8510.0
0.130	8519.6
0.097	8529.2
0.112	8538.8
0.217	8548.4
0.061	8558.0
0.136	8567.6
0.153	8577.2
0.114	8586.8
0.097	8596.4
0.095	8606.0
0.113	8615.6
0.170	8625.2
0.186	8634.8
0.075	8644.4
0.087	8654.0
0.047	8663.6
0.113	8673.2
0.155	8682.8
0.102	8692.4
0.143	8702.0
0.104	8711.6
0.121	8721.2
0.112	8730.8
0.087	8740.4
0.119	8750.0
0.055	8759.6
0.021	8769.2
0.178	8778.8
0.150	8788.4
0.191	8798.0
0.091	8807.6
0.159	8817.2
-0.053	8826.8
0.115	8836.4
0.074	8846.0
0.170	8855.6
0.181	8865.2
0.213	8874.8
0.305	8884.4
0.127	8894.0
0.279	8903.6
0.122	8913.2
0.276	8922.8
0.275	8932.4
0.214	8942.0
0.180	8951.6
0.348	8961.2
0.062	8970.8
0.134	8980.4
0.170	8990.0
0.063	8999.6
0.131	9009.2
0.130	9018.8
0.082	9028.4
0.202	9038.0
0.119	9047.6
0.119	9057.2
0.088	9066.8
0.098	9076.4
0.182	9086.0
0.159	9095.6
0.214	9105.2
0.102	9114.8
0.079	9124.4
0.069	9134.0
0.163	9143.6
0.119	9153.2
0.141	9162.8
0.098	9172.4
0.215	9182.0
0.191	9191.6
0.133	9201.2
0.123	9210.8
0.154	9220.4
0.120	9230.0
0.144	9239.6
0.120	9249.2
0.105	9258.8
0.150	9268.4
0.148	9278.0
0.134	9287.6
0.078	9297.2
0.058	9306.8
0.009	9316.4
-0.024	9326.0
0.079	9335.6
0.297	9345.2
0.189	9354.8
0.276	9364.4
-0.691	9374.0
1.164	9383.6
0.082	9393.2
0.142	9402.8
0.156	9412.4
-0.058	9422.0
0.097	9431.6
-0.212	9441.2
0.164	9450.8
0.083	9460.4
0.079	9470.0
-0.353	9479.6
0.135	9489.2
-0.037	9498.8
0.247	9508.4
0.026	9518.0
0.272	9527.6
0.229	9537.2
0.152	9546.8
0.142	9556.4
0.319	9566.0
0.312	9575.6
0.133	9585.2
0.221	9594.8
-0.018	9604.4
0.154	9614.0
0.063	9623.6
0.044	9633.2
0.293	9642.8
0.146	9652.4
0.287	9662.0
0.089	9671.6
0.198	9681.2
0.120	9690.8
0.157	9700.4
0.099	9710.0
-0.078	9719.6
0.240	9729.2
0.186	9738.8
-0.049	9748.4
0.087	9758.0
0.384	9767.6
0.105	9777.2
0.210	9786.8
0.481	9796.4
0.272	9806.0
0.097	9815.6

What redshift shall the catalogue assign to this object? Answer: 1.009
